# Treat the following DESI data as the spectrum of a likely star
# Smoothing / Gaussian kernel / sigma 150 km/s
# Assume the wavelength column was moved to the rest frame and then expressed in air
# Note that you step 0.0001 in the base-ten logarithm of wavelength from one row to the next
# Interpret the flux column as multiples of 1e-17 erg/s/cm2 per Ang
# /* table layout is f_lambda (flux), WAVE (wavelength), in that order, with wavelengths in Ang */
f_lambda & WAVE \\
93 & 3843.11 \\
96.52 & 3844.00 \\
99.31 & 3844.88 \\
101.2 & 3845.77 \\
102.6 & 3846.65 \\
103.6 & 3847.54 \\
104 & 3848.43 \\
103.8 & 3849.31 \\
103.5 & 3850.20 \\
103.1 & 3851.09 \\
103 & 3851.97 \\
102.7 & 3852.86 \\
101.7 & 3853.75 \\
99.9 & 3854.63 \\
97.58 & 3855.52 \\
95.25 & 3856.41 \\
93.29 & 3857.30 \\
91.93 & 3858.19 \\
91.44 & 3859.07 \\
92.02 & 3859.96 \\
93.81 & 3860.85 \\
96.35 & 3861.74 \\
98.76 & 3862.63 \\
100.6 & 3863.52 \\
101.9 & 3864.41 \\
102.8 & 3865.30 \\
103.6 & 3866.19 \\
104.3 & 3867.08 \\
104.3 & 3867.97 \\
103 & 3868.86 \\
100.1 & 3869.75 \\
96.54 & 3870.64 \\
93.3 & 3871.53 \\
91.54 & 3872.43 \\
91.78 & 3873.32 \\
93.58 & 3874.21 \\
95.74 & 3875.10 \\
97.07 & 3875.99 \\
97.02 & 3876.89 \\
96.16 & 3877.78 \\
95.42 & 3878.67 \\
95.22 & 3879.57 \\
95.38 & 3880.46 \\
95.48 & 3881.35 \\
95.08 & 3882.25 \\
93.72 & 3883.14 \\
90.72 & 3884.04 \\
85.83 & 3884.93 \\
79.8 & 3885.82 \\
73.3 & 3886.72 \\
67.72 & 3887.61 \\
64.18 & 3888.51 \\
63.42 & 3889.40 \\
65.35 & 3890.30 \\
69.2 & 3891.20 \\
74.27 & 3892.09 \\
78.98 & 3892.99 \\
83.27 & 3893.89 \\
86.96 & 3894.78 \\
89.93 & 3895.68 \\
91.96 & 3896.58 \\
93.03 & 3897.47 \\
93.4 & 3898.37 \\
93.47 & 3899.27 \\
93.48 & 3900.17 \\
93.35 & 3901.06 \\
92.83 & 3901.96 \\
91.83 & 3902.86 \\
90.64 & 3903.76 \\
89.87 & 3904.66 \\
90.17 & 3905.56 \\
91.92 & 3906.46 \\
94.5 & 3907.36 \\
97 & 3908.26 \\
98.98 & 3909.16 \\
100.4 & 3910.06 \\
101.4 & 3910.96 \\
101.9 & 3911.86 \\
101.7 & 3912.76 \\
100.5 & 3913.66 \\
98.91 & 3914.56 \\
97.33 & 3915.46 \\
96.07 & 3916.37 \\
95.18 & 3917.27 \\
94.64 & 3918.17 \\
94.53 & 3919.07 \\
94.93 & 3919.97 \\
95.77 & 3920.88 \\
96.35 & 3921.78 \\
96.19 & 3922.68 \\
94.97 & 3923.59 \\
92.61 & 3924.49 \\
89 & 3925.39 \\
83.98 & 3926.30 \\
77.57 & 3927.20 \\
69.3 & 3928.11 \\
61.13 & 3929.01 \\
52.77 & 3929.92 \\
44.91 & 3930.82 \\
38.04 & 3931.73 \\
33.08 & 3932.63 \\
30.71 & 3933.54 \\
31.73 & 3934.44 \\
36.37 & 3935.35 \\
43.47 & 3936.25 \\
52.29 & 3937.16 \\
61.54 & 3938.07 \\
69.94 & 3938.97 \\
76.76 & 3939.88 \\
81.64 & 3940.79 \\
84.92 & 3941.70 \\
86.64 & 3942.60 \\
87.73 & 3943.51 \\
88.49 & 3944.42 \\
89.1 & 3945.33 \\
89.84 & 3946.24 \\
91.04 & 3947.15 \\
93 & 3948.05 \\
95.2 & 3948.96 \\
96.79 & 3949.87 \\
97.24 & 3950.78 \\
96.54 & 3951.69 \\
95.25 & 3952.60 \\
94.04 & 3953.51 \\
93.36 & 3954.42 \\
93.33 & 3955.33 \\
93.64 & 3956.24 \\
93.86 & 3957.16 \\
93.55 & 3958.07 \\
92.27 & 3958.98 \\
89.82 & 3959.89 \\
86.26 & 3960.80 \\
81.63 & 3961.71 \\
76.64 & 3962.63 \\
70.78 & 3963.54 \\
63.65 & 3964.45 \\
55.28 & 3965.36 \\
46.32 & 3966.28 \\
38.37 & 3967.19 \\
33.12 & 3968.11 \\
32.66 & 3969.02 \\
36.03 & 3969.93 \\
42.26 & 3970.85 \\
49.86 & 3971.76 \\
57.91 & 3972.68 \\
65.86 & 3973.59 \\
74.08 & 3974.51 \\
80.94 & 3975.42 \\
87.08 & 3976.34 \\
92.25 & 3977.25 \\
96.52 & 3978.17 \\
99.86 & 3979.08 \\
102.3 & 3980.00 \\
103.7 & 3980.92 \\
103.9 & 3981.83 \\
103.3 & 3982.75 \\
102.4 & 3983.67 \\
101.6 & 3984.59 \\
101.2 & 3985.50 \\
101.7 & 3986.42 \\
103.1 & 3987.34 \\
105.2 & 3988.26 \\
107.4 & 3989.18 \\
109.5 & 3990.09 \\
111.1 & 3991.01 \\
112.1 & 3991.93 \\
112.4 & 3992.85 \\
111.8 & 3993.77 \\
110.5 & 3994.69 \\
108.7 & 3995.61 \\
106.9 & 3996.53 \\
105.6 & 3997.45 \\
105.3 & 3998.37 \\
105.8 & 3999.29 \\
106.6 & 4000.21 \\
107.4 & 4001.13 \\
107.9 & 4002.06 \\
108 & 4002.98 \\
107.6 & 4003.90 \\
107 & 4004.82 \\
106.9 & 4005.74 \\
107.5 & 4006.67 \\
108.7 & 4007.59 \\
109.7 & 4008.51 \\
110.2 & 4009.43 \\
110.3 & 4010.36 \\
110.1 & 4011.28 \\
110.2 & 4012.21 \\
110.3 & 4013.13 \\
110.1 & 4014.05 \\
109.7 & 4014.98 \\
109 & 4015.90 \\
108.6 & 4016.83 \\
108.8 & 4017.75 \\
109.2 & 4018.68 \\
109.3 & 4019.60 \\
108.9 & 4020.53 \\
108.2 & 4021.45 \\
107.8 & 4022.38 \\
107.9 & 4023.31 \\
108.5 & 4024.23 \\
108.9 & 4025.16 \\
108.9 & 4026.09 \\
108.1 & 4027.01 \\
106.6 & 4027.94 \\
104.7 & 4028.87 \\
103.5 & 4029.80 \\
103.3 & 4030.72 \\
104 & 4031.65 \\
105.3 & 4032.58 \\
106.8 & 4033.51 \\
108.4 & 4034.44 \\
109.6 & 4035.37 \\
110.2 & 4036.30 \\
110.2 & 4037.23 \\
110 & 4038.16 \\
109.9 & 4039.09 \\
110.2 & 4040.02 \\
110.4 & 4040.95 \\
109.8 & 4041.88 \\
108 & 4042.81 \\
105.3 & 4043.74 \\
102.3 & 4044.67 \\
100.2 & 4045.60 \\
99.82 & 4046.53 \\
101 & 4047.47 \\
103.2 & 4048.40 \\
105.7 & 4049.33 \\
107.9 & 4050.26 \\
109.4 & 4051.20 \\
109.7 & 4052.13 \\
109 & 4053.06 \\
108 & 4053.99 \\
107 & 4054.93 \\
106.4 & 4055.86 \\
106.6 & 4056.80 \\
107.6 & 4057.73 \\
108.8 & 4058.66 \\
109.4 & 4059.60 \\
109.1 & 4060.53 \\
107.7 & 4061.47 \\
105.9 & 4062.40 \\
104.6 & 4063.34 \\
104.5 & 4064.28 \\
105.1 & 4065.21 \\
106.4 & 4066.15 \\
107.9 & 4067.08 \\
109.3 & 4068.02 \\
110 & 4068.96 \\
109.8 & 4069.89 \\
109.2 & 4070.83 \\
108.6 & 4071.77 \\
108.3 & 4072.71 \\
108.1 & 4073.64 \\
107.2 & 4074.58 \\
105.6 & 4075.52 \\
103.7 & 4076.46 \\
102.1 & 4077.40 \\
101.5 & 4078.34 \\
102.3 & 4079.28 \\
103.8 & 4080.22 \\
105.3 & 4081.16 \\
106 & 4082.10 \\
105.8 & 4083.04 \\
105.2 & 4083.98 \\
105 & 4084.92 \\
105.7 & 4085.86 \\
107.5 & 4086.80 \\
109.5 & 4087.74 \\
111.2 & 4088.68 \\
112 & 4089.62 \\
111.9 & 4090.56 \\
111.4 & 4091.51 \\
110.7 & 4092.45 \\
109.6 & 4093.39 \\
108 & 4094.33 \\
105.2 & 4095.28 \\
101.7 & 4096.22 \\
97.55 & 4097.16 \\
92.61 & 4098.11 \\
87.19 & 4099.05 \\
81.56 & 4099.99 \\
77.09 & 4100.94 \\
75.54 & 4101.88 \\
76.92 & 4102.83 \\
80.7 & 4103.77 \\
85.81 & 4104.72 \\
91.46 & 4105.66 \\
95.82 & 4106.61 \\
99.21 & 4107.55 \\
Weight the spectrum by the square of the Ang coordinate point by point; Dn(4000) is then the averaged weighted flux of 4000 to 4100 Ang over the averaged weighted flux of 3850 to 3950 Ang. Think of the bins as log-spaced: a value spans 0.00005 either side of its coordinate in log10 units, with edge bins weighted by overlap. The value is 1.32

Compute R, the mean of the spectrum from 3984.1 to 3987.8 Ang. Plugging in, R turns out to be 102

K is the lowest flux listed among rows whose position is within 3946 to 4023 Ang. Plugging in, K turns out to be 32.66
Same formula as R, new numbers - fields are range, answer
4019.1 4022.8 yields 109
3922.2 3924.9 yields 94.6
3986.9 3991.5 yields 107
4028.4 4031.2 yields 104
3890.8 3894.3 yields 76.4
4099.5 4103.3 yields 77.8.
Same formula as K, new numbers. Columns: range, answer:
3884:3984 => 30.71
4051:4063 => 105.9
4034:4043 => 108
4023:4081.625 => 99.82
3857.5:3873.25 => 91.44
